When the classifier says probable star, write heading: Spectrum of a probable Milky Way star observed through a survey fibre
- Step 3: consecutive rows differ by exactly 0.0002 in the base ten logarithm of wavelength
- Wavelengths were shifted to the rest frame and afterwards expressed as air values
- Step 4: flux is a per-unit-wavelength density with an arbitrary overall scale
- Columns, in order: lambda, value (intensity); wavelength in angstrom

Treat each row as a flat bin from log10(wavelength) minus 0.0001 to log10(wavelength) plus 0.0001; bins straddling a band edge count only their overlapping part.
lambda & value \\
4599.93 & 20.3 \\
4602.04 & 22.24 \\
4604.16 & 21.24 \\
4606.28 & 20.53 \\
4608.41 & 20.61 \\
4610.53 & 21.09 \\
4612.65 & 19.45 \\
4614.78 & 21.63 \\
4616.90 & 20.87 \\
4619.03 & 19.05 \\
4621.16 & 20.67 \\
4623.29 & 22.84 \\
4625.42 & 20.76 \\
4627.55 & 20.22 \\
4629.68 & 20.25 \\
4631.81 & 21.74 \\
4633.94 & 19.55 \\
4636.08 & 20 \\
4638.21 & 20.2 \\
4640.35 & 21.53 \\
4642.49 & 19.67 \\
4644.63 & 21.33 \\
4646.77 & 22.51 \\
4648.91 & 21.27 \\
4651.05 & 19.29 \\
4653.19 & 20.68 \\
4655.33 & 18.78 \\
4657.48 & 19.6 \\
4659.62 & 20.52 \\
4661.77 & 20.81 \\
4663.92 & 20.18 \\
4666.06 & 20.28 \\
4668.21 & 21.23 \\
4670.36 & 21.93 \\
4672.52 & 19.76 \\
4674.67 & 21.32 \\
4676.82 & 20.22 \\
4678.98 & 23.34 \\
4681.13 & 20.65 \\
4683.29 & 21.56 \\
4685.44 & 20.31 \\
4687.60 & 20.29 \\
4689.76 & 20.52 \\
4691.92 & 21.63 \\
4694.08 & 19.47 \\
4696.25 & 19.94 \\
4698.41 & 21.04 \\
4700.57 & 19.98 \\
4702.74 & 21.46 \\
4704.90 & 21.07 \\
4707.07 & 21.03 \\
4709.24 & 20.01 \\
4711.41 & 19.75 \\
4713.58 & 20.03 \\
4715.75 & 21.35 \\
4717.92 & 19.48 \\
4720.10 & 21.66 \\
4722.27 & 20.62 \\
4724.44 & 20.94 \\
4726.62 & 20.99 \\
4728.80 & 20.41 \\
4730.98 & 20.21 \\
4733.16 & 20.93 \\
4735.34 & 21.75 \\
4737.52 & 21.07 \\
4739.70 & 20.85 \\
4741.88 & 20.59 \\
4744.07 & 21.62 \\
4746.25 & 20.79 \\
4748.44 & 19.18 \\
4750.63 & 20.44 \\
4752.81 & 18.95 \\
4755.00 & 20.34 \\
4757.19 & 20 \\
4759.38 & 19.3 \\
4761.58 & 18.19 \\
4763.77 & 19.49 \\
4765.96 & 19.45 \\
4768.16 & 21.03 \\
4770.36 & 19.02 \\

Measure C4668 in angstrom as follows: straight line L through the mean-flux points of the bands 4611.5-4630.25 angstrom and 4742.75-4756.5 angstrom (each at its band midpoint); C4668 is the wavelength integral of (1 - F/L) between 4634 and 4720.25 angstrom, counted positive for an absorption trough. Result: -0.66 angstrom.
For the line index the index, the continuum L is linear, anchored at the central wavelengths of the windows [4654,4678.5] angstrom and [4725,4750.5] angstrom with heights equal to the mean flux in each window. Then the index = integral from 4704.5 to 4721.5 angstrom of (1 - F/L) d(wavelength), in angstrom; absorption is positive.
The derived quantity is 0.1 angstrom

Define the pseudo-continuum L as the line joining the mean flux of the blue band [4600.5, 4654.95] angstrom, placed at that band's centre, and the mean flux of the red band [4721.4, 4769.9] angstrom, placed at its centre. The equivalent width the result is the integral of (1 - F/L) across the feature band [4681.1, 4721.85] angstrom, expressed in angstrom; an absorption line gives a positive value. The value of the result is -0.2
